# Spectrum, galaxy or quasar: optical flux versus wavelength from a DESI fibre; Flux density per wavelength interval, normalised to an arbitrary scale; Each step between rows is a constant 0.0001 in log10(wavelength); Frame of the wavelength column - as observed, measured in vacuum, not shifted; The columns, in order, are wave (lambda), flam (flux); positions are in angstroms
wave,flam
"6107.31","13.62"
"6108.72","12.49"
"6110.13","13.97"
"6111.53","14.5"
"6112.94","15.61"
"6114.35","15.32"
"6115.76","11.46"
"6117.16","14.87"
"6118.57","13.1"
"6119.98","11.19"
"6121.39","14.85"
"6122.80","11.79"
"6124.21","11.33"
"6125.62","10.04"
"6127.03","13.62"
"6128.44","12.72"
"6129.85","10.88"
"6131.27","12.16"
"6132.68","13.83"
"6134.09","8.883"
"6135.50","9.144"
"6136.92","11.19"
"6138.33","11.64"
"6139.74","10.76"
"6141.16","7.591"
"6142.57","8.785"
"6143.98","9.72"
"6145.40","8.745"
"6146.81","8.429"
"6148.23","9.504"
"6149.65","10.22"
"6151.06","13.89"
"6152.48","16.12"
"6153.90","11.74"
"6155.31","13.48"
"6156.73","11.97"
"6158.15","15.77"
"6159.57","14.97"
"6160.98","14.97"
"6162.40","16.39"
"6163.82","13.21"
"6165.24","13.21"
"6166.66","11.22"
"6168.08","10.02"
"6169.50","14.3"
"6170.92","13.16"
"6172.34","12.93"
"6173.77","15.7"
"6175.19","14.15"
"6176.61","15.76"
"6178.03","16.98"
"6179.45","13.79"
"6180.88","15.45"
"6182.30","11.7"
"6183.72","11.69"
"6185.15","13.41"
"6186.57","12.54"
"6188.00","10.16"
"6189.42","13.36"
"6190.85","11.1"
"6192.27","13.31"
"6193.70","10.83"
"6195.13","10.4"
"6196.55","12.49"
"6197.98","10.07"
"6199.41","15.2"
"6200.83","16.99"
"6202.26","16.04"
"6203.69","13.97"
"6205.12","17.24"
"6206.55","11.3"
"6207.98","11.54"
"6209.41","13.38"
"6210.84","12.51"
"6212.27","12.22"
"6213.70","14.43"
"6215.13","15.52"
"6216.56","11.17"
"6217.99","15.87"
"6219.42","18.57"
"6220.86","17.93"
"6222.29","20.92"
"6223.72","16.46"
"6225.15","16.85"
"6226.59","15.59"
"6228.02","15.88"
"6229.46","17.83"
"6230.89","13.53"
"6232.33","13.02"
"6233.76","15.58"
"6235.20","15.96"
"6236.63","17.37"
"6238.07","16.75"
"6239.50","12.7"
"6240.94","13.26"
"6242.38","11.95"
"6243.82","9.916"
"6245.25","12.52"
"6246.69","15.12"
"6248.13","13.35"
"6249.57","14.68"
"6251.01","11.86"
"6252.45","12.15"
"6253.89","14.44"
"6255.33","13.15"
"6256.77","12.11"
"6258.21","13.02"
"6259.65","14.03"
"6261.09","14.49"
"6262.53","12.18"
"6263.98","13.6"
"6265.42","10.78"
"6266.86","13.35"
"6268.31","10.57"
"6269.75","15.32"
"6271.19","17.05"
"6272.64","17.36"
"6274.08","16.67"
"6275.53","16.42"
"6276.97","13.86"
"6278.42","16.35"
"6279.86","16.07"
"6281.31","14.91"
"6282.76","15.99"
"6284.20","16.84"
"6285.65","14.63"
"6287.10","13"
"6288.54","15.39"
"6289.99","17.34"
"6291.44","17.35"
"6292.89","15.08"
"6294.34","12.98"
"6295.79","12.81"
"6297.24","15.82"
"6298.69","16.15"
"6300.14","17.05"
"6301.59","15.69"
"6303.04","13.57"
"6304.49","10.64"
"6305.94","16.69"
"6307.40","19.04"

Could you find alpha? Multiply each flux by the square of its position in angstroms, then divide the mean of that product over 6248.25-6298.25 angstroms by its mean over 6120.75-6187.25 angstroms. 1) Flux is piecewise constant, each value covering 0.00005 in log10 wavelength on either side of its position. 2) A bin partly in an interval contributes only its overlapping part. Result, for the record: 1.2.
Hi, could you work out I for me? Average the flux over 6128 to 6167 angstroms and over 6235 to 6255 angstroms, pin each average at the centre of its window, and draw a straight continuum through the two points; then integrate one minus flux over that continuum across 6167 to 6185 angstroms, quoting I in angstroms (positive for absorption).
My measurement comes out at -2.0 angstroms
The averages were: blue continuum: 11.8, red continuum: 13.6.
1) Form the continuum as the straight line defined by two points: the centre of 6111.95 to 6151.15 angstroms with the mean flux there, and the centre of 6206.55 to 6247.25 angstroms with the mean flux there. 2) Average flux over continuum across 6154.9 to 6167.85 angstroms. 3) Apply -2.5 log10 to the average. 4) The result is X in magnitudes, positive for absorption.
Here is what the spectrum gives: -0.11 mag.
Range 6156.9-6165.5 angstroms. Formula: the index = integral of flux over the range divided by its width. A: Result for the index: 14.7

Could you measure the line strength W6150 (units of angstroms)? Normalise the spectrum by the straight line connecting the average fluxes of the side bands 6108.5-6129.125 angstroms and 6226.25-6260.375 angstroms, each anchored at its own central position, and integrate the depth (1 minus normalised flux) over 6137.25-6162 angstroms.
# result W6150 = 3.03 angstroms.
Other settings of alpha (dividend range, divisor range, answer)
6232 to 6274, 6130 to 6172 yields 1.20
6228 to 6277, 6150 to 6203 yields 1.07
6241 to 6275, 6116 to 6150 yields 1.27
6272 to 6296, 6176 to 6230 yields 1.12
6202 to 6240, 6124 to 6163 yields 1.33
